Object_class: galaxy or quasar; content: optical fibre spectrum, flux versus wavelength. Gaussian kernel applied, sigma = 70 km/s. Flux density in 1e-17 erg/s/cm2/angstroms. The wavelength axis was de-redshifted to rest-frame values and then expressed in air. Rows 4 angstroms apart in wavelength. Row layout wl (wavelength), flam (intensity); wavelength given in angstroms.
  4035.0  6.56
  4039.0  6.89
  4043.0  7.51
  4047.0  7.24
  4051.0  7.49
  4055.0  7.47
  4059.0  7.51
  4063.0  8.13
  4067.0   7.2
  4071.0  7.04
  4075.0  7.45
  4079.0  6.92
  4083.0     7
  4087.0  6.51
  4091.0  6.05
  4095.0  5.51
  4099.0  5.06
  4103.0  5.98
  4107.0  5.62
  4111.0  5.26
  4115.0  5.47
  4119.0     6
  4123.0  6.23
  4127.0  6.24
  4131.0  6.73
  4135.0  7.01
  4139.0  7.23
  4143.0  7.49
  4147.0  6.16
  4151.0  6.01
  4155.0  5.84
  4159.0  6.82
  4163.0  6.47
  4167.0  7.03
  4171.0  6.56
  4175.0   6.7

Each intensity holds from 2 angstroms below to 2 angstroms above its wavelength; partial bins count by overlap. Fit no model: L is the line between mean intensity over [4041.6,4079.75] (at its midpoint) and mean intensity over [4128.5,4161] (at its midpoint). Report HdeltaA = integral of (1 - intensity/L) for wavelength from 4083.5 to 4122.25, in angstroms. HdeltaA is 6.9 angstroms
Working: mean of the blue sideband 7.41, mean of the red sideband 6.65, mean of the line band 5.78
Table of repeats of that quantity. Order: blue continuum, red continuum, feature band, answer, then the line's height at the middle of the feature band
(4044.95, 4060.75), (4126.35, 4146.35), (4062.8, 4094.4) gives 1.61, 7.27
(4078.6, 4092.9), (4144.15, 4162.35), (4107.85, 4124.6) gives 1.90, 6.45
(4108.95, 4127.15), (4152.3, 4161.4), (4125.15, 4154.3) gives -2.77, 6.09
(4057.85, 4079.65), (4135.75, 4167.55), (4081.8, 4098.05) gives 2.37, 7.2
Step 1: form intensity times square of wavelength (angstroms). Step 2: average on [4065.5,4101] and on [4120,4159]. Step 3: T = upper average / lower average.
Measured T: 1.0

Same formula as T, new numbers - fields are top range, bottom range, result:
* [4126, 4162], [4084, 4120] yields 1.18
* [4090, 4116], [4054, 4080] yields 0.76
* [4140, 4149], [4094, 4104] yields 1.28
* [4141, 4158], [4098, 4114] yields 1.19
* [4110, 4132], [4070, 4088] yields 0.87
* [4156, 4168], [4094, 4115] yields 1.25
